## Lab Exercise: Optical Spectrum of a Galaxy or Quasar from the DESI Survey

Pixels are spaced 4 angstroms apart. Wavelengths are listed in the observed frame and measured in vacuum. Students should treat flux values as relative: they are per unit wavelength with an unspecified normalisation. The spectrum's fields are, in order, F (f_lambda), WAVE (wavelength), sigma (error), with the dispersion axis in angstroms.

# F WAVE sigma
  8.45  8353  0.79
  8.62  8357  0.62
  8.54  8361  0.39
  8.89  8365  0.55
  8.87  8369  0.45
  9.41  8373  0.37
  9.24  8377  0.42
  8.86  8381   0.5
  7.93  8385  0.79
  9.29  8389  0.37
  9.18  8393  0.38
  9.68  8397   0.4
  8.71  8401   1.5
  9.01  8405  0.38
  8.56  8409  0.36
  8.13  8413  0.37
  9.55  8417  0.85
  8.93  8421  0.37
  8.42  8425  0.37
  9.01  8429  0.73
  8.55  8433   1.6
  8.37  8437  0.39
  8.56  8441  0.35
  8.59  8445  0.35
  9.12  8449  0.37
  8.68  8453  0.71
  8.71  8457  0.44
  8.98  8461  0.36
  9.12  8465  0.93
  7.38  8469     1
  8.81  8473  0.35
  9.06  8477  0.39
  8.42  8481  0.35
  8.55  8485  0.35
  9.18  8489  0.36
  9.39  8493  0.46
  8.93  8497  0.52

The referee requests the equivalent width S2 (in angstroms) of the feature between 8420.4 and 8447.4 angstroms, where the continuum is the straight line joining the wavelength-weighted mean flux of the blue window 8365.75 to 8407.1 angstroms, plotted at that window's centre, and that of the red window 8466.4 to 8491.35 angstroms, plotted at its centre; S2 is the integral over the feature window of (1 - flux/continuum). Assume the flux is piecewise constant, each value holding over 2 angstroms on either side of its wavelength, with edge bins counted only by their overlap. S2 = 0.5 angstroms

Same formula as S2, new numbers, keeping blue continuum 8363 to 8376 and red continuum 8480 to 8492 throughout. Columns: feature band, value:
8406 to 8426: 0.5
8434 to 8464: 0.5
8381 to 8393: 0.4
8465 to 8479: 0.5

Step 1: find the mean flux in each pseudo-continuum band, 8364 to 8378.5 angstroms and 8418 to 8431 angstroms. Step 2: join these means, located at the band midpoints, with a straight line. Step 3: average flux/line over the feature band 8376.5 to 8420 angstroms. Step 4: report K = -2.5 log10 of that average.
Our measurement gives 0.01 mag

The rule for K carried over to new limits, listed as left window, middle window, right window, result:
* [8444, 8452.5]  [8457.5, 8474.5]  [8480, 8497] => 0.04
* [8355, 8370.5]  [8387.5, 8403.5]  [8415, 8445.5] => -0.06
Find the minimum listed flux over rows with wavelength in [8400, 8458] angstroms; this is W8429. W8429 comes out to 8.13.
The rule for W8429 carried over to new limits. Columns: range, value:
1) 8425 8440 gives 8.37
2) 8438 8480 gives 7.38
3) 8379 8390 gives 7.93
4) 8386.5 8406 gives 8.71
